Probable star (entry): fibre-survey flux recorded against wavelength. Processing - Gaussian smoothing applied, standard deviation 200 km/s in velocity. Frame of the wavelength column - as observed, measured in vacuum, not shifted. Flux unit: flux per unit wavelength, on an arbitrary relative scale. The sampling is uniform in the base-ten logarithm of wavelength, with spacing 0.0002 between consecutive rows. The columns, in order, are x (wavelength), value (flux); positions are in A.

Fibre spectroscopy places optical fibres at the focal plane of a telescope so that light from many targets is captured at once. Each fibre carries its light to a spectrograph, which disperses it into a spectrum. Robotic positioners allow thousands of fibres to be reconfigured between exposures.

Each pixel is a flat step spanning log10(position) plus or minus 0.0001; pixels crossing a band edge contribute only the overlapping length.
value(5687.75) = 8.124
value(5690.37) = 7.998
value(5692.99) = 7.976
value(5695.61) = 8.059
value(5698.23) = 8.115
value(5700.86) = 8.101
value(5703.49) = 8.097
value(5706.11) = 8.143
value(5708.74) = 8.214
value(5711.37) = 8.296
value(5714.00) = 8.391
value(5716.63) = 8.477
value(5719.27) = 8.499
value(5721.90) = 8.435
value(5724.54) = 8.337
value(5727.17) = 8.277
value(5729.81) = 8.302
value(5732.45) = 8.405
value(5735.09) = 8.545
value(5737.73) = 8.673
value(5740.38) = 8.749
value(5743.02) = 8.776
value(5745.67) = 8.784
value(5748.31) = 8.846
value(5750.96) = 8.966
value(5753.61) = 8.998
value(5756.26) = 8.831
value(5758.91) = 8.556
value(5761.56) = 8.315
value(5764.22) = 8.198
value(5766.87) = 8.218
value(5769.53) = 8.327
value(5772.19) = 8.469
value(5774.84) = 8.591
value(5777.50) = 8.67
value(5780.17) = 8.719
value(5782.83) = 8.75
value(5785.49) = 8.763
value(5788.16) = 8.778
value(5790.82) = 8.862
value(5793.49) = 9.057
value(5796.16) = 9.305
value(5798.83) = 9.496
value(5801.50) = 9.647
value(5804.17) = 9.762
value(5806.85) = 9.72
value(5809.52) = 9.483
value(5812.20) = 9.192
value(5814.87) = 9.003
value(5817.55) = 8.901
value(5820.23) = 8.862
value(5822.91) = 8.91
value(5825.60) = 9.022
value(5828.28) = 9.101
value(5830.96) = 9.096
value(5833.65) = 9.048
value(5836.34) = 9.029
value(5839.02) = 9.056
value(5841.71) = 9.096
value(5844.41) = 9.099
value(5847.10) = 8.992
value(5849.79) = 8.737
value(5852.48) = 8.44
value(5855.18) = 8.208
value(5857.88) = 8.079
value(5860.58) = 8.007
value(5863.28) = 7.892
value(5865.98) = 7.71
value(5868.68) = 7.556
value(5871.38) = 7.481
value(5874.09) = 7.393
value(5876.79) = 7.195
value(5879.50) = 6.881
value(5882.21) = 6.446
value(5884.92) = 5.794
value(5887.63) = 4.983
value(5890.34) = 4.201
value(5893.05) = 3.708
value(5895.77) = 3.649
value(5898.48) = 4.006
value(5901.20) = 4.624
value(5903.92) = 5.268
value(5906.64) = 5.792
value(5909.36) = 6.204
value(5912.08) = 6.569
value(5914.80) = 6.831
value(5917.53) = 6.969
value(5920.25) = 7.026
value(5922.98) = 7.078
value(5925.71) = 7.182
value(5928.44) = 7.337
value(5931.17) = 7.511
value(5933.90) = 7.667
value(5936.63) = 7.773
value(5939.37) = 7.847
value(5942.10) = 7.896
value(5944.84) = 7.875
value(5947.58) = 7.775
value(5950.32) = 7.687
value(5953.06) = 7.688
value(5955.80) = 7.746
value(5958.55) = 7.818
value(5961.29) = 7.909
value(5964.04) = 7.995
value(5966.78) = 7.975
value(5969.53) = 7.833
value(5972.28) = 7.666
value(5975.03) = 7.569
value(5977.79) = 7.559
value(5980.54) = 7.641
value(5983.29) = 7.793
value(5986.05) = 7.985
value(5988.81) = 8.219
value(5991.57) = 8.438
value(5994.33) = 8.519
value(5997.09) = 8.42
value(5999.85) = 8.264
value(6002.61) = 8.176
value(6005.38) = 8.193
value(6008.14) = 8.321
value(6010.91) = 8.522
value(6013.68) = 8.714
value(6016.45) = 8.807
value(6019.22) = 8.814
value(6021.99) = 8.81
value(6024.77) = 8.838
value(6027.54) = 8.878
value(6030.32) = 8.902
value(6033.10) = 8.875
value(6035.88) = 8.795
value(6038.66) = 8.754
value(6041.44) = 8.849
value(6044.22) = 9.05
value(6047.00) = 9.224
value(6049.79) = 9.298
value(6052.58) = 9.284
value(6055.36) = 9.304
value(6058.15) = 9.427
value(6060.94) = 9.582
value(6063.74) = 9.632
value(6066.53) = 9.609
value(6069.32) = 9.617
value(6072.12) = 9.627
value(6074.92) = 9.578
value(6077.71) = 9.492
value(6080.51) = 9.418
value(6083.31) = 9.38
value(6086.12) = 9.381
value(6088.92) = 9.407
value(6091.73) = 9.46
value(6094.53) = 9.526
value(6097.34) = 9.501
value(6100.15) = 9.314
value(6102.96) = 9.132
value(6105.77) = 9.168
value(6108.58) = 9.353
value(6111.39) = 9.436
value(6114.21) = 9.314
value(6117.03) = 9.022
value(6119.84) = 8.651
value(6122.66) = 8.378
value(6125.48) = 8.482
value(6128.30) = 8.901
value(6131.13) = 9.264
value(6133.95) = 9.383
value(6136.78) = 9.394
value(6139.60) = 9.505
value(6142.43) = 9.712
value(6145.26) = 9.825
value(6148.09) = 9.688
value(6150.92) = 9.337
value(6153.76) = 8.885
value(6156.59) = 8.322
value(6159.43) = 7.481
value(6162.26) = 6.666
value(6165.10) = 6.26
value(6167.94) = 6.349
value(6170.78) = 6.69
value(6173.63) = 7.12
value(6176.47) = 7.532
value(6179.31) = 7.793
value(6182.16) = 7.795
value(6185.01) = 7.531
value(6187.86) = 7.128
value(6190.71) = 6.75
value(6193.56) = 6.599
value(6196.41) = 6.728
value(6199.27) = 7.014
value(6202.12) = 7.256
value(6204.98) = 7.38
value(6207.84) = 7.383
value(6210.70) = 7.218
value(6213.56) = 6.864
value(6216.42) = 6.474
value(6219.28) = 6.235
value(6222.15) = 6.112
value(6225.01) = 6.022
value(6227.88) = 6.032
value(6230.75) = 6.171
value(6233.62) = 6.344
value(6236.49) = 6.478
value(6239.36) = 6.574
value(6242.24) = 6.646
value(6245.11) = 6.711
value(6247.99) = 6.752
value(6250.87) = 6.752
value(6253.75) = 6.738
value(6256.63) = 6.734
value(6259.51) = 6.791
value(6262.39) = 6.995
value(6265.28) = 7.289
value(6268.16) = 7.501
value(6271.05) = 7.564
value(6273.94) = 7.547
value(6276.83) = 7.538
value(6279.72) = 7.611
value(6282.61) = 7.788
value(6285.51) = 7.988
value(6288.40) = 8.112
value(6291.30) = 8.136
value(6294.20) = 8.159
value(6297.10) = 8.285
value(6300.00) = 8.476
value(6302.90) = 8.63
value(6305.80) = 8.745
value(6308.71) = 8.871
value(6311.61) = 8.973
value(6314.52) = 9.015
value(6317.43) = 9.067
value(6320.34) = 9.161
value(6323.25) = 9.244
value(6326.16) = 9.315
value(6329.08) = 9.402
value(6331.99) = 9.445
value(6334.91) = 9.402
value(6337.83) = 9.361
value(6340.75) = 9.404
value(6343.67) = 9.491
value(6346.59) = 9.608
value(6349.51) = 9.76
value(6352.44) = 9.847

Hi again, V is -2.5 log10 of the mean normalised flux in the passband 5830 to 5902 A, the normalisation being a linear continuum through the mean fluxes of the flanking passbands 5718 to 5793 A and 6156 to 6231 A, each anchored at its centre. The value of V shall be 0.14 mag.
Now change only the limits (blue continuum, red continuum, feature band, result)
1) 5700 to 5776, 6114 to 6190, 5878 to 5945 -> 0.32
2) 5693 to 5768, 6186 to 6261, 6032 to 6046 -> -0.21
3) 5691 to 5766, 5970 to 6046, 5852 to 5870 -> 0.06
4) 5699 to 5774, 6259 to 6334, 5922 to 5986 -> 0.10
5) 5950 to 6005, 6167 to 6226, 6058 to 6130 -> -0.24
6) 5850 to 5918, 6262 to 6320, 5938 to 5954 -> -0.17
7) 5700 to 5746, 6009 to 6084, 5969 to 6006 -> 0.13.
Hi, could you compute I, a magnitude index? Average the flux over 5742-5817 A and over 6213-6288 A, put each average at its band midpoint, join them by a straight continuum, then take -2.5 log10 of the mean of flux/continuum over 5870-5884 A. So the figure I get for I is 0.20 mag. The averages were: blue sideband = 8.9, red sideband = 6.88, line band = 7.04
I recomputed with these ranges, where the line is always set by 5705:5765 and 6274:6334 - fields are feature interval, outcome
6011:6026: -0.027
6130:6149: -0.117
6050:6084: -0.112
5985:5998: 0.030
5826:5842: -0.066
